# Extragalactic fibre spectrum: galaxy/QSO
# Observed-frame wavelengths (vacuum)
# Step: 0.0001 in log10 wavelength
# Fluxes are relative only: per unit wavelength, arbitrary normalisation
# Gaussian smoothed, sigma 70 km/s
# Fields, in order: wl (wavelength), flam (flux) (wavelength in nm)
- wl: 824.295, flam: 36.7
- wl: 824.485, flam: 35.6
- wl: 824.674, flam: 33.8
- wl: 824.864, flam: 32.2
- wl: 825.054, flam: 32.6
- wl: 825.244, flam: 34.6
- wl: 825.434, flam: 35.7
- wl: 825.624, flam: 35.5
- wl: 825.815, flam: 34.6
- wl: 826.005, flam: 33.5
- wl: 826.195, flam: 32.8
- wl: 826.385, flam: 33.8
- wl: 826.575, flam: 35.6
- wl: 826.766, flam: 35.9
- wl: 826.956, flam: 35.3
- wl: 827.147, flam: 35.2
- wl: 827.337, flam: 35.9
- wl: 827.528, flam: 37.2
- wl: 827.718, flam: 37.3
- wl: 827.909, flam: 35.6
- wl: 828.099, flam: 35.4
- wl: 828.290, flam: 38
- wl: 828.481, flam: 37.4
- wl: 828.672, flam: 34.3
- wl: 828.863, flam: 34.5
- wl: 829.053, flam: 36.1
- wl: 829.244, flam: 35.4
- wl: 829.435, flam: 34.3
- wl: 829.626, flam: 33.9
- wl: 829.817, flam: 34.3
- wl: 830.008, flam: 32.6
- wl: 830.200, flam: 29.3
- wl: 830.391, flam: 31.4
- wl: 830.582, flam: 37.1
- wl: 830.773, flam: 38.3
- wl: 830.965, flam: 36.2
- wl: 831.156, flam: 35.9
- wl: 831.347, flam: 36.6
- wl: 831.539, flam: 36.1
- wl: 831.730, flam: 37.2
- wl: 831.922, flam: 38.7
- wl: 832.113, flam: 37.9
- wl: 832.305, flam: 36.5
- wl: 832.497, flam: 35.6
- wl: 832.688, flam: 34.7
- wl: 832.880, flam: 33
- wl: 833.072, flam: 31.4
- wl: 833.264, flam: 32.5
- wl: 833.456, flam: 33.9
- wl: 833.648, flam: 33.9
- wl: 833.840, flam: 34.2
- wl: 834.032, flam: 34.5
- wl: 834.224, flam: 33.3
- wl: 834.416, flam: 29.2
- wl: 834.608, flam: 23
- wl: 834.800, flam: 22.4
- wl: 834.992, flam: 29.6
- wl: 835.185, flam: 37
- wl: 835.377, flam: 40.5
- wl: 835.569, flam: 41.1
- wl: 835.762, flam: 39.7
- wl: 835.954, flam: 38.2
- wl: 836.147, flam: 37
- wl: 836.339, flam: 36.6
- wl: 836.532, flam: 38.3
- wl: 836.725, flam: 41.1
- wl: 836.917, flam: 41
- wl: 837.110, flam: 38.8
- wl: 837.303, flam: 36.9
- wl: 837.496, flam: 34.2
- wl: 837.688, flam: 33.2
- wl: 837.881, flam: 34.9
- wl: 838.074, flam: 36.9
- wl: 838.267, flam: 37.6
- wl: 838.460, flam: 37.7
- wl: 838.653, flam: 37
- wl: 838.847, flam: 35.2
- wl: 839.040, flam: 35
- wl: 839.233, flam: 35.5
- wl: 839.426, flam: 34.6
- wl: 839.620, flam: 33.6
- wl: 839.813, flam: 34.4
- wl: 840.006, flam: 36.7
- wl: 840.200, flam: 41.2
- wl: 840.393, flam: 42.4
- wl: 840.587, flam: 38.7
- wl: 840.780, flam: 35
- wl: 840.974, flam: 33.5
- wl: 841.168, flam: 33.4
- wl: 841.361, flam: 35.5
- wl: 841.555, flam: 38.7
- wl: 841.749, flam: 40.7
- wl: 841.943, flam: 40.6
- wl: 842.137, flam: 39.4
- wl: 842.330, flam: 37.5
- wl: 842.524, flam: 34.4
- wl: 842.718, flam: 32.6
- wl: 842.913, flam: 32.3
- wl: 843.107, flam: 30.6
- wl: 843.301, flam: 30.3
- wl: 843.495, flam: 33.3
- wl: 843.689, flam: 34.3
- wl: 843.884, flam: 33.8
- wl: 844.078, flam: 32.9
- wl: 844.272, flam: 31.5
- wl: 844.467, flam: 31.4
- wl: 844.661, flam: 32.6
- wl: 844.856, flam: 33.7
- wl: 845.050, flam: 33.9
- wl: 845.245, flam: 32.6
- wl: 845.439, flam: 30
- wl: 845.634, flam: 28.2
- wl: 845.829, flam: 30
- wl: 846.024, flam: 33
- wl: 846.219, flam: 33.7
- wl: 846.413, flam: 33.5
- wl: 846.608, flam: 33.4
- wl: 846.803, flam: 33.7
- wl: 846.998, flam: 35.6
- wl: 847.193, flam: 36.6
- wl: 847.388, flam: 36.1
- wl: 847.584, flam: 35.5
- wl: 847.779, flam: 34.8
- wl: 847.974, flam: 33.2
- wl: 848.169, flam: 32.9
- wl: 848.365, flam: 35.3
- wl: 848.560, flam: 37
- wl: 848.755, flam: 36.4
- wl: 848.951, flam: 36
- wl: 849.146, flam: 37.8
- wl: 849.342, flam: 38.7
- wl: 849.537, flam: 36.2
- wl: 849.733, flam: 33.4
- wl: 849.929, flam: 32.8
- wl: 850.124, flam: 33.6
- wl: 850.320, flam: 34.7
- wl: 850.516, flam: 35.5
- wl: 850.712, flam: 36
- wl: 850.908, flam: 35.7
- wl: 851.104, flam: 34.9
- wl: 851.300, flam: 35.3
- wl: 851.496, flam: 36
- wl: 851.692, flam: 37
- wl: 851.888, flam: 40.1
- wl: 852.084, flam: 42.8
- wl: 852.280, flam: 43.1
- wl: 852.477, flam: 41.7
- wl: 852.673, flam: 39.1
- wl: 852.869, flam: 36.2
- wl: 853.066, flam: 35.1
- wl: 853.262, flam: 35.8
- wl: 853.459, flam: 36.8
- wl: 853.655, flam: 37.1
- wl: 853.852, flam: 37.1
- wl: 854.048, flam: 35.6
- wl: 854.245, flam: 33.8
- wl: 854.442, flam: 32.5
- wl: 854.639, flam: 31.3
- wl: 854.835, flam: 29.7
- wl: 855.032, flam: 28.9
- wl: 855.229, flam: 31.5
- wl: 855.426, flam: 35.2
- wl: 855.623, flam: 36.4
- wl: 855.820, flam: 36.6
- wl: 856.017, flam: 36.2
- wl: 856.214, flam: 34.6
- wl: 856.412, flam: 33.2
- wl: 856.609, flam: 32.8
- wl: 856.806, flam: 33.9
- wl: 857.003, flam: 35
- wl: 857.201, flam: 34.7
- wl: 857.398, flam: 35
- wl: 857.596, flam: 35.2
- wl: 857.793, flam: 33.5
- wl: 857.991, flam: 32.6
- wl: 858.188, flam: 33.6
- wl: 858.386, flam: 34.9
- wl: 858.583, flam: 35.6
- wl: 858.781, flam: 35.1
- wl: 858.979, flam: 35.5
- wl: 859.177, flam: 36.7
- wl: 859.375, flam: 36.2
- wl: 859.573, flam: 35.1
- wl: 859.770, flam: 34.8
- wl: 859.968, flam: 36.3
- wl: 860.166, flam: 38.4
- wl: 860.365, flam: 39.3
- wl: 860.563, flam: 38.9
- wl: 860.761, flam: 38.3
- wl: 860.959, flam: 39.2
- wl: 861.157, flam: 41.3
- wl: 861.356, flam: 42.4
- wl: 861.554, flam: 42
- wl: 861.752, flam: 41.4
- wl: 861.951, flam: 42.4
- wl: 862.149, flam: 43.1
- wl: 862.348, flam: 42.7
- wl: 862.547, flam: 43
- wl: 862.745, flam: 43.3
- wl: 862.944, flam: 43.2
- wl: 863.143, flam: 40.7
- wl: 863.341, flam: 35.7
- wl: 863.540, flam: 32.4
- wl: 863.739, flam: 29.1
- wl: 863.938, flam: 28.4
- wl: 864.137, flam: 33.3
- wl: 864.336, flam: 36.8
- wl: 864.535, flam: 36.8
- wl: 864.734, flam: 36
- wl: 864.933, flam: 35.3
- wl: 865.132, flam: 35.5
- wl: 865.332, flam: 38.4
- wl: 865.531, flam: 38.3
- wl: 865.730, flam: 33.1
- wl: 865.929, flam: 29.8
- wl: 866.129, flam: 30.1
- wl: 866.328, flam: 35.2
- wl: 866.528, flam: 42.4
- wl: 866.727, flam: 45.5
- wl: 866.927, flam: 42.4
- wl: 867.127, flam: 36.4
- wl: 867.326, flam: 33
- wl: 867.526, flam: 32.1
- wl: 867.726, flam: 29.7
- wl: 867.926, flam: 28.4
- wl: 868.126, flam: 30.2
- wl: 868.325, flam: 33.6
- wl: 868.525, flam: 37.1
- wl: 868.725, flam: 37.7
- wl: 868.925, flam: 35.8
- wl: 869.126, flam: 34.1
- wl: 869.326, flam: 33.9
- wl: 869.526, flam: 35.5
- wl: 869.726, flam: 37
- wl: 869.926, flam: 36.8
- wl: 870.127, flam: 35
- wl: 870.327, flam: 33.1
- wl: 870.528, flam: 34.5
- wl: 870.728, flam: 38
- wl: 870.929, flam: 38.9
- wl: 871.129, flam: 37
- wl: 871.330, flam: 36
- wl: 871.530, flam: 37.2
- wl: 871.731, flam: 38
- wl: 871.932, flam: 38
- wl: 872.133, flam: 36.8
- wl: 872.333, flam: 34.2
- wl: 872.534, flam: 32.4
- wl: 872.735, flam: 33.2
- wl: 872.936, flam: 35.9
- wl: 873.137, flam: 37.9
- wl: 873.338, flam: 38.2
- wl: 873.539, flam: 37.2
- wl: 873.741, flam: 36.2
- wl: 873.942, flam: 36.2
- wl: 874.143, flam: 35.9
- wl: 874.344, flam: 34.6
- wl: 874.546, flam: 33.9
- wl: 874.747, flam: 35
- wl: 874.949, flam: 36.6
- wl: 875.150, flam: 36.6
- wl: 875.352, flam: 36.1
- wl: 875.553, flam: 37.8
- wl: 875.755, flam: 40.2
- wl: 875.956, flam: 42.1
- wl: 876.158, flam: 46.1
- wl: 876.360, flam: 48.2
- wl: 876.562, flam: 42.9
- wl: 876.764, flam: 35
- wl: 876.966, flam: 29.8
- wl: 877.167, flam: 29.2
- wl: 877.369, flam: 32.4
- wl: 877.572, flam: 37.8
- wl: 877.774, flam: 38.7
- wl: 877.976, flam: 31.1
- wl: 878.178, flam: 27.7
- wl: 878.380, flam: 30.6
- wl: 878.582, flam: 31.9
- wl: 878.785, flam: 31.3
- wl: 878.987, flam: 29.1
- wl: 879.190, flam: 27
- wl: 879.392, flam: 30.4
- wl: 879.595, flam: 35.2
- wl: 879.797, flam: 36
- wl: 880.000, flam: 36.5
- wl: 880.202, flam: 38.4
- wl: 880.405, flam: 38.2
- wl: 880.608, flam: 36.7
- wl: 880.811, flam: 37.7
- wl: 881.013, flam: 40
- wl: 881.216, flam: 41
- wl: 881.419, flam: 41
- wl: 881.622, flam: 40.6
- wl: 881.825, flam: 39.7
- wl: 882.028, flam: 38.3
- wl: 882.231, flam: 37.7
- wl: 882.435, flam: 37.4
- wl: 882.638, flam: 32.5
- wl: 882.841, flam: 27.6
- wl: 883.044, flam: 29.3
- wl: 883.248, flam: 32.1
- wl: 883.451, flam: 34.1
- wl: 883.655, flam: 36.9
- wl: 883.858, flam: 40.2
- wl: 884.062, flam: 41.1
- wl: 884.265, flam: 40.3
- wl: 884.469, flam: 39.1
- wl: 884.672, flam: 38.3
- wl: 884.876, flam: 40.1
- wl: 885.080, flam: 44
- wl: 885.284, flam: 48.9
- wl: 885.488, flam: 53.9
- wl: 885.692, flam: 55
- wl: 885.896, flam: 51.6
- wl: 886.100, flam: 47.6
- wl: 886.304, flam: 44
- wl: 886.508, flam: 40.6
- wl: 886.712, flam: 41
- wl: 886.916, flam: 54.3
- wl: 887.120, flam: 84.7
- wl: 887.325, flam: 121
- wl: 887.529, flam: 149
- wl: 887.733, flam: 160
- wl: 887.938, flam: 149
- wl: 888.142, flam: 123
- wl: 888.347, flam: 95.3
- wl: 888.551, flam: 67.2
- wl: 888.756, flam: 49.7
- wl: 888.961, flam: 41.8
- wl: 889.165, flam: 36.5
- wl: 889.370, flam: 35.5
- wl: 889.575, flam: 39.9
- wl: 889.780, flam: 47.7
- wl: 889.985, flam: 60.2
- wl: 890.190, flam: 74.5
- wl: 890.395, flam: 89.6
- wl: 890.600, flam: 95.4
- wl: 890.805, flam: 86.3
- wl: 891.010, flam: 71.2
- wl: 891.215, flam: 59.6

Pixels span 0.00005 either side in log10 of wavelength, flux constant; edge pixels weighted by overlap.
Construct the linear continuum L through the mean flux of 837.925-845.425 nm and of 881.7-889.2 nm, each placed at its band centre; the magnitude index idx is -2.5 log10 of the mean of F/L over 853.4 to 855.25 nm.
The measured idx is 0.242 mag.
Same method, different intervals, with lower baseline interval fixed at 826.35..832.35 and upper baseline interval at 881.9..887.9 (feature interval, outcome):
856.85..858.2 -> 0.296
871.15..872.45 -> 0.331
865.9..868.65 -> 0.353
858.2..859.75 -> 0.271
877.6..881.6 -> 0.443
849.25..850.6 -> 0.211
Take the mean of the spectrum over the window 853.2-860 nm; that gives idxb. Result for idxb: 34.5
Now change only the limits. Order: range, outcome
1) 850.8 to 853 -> 38.3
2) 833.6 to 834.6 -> 32.1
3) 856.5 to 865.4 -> 37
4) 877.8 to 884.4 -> 35.3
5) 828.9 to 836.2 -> 34.5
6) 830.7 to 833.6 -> 35.6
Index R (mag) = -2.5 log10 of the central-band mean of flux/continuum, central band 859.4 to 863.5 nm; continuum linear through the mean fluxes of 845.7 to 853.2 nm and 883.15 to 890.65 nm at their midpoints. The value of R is 0.12 mag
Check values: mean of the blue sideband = 35.8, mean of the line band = 39.9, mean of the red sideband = 63.2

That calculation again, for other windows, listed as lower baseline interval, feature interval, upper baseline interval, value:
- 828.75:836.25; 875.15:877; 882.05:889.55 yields 0.320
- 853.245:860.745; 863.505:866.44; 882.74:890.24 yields 0.221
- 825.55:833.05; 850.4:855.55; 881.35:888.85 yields 0.244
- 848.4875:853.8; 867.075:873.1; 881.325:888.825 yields 0.359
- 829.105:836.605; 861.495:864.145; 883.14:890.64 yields 0.285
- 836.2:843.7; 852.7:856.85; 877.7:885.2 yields 0.054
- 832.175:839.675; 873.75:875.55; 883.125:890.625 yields 0.492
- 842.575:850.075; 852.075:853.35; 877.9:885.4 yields -0.141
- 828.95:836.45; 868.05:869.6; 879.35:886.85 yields 0.103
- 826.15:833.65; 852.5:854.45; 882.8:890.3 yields 0.248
